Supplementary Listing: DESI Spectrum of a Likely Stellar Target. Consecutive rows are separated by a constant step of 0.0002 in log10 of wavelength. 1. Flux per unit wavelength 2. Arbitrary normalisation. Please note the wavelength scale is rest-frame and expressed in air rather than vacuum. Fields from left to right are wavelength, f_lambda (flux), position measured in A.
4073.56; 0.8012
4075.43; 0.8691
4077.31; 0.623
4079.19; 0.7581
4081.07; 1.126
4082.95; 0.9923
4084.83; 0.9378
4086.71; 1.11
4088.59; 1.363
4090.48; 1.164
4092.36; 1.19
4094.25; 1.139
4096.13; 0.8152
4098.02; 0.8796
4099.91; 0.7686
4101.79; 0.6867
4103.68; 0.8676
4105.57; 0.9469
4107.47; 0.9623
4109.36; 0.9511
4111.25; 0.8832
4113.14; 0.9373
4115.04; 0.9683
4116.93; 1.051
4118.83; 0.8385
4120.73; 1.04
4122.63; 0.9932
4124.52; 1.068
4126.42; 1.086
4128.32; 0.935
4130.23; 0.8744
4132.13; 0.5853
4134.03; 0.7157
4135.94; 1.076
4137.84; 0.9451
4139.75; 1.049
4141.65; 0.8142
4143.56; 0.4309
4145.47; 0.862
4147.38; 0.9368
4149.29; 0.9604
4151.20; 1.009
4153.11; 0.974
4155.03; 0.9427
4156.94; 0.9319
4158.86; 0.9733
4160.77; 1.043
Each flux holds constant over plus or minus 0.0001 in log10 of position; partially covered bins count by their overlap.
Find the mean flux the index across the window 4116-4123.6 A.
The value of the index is 0.981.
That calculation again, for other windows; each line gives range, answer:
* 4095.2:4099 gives 0.846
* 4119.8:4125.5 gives 1.04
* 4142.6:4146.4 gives 0.645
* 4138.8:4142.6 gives 0.933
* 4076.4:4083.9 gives 0.876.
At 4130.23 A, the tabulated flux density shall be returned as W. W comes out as 0.8744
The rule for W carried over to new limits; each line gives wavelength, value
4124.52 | 1.068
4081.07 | 1.126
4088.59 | 1.363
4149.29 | 0.9604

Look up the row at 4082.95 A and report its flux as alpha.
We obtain 0.9923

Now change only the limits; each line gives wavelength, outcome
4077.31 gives 0.623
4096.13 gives 0.8152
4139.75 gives 1.049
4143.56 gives 0.4309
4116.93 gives 1.051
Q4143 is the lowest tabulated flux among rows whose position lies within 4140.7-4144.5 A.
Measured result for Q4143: 0.4309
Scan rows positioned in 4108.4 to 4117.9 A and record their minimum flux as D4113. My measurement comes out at 0.8832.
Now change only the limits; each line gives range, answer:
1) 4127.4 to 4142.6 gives 0.5853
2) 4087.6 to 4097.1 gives 0.8152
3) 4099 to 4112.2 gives 0.6867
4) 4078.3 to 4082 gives 0.7581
